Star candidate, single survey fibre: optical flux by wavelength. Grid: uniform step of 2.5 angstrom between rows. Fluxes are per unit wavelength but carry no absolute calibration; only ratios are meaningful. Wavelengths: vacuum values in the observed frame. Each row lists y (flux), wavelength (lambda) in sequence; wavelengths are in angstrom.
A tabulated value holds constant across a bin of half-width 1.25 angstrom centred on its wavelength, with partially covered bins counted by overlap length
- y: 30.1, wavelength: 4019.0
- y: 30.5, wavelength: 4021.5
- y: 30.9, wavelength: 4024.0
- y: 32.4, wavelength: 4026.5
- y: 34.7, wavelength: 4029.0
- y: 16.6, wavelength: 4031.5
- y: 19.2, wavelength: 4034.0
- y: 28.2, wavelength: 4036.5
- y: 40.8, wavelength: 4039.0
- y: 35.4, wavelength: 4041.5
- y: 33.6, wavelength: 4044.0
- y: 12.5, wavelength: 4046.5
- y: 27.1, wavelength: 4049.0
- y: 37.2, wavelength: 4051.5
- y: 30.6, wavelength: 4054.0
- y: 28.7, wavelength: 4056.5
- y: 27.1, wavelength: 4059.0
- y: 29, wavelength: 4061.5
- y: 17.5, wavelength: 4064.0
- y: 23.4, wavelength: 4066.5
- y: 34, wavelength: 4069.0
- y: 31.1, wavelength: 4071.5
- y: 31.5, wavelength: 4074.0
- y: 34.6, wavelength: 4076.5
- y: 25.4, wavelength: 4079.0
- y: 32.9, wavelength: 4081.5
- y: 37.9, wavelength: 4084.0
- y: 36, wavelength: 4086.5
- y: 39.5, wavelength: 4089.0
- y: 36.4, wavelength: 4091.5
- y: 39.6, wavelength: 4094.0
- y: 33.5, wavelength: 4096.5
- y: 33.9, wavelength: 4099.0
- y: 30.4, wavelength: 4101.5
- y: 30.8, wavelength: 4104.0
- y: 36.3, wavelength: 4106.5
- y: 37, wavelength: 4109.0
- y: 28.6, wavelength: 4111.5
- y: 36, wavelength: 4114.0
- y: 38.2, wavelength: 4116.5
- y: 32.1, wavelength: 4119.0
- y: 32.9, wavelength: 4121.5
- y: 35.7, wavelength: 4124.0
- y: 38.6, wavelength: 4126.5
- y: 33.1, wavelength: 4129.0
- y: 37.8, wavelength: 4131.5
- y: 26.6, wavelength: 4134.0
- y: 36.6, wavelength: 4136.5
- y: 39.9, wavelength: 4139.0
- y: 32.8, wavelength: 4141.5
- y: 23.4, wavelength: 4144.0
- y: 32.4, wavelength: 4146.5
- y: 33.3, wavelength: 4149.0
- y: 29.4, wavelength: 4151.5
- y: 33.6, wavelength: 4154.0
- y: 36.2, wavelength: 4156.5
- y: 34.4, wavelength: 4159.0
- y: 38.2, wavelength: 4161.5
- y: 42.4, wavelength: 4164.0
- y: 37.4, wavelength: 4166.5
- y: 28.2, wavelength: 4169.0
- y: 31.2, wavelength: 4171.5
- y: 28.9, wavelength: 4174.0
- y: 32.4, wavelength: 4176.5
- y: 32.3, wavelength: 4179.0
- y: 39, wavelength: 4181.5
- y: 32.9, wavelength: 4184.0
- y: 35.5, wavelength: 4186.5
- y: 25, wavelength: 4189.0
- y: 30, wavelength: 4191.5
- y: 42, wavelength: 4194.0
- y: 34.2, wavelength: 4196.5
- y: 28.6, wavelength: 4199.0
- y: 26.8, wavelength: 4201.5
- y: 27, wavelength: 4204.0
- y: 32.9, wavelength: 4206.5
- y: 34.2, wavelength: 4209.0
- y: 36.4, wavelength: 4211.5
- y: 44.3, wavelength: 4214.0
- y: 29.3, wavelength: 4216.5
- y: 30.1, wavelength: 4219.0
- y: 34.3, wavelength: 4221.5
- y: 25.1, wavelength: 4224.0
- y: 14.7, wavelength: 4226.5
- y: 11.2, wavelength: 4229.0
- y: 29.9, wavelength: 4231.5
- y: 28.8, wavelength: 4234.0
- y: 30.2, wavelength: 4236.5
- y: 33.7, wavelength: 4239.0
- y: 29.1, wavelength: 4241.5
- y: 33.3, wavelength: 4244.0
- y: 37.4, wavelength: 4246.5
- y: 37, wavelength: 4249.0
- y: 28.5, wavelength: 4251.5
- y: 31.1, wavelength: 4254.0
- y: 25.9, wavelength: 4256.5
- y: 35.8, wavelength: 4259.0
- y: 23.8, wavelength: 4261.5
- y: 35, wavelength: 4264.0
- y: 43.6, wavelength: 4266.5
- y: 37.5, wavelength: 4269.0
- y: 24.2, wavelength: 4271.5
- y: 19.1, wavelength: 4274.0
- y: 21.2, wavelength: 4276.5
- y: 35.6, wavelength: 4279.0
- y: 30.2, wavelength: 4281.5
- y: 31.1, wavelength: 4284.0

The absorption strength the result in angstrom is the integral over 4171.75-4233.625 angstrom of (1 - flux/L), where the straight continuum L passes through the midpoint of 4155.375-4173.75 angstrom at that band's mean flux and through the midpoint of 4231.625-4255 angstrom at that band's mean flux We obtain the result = 5.4 angstrom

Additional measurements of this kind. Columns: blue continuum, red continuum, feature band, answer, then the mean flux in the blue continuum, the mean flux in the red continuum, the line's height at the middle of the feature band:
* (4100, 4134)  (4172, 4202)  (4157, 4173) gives -1.1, 34.1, 32.4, 33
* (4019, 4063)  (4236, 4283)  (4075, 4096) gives -4.1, 29.1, 31.2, 29.5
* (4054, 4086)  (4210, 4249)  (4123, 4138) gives -2.5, 29.6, 30.1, 29.8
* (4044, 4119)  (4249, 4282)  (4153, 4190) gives -3.4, 31.7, 30.4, 31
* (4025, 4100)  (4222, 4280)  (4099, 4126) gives -3.3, 30.7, 29.2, 30.3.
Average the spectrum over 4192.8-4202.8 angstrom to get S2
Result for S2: 32.8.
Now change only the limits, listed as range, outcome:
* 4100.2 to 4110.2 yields 33.6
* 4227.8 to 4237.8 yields 25.1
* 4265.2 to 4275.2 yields 31.2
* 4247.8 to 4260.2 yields 31.6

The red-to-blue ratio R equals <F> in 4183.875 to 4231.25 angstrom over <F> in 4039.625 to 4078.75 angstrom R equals 1.0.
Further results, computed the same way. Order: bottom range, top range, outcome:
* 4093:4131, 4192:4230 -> 0.88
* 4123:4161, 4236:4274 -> 0.95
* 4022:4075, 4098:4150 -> 1.17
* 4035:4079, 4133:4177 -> 1.13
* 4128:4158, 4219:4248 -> 0.85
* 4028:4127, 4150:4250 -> 1.01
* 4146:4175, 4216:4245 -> 0.81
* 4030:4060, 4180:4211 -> 1.15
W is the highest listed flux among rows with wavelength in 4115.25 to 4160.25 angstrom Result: 39.9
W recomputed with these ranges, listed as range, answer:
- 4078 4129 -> 39.6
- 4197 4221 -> 44.3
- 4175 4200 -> 42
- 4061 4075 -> 34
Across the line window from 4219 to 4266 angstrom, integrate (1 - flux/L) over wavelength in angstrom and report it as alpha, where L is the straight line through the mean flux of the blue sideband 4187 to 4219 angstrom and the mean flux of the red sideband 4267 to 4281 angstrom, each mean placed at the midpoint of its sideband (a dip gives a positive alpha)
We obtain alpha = 1.25 angstrom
